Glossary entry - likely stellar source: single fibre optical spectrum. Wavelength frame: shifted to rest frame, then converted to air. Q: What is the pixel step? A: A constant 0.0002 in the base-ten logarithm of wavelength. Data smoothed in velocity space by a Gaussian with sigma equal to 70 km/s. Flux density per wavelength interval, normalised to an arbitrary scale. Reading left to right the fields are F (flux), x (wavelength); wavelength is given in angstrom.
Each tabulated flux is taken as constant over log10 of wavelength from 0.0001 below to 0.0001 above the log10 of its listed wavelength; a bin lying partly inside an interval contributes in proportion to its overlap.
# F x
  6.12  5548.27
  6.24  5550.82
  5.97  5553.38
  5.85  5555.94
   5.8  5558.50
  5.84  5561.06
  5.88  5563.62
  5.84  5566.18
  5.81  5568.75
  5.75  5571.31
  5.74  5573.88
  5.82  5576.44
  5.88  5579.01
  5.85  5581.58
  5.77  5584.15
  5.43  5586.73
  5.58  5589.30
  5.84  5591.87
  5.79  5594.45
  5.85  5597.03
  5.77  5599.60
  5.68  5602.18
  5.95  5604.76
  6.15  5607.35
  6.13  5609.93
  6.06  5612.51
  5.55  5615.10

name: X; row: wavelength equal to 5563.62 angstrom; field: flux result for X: 5.88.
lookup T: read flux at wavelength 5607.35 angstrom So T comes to 6.15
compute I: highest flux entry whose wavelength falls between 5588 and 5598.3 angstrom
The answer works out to 5.85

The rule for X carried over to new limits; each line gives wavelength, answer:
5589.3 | 5.58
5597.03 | 5.85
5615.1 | 5.55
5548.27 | 6.12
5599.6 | 5.77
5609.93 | 6.13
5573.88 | 5.74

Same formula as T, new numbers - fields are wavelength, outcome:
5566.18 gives 5.84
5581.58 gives 5.85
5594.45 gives 5.79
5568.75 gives 5.81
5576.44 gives 5.82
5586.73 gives 5.43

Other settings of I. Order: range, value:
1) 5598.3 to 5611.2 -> 6.15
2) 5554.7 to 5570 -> 5.88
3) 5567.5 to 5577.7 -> 5.82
